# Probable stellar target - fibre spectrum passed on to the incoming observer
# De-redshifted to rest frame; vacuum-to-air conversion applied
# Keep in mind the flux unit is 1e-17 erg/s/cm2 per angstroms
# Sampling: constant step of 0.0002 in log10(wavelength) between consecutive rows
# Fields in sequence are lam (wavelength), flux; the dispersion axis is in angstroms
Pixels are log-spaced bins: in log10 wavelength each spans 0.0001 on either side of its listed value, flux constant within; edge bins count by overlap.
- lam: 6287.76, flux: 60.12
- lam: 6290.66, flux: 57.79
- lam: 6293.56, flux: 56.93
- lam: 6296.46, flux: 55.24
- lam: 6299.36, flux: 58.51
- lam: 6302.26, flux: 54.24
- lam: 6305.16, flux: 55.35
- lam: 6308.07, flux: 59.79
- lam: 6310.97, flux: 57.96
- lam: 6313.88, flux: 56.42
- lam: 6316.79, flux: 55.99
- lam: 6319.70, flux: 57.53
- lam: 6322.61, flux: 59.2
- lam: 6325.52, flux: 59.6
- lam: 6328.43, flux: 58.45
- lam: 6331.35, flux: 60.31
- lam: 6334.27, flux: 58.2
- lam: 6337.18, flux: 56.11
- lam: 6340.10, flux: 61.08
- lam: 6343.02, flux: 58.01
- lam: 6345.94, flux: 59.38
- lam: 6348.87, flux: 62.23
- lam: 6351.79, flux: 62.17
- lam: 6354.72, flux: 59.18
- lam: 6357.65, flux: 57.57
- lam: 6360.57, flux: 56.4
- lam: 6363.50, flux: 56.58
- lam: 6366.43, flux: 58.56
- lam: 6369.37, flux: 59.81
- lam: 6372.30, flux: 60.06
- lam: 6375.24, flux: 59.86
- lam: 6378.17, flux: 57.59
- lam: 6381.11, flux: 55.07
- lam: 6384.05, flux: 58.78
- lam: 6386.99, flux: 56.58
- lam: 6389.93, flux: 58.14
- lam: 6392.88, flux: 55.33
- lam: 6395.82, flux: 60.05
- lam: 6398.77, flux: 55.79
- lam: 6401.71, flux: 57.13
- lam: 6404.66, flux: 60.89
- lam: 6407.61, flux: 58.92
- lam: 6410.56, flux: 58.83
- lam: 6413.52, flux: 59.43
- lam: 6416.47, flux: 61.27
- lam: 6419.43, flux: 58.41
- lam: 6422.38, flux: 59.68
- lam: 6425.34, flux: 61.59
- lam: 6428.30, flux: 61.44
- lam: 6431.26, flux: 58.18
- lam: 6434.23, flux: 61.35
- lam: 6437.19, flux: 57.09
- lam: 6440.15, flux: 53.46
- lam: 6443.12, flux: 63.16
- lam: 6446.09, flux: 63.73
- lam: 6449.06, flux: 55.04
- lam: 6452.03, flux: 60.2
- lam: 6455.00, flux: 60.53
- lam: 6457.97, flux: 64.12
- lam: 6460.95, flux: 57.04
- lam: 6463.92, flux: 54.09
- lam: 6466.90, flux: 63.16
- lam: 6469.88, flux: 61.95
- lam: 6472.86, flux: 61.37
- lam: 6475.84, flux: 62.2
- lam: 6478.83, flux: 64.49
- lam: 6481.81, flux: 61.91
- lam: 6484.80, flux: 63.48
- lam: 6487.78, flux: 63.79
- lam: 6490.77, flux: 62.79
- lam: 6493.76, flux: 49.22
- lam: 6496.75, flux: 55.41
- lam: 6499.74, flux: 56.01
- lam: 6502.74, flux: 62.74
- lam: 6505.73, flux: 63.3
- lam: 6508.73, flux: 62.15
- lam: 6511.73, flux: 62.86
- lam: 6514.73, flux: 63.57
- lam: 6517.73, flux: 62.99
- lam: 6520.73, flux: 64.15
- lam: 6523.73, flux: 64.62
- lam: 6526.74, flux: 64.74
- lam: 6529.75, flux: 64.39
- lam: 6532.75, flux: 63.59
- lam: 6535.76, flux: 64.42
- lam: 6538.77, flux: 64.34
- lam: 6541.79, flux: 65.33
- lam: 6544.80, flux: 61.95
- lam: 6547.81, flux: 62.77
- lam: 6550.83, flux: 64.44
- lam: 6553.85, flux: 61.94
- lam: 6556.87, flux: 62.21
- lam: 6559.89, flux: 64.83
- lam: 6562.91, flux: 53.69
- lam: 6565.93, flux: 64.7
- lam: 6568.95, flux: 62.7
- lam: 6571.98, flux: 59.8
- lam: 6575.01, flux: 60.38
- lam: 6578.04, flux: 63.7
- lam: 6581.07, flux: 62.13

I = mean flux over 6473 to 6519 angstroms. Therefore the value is 61.1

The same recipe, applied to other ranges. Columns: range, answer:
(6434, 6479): 60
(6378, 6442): 58.5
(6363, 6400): 57.9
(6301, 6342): 57.9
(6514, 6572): 63.1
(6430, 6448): 59.4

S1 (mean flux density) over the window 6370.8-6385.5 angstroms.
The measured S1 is 58.3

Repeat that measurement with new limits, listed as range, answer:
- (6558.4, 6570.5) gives 61.5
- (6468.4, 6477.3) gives 61.9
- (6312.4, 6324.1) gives 57.3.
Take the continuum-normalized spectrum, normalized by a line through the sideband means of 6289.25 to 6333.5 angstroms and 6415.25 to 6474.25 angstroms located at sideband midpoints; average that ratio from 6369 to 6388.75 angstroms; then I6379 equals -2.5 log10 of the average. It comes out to 0.01 mag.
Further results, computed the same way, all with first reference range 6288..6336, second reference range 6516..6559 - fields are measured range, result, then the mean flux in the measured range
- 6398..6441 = 0.027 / 59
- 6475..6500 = 0.041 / 60.1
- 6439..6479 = 0.025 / 60.2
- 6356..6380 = 0.016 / 58.3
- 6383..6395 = 0.045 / 57.3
